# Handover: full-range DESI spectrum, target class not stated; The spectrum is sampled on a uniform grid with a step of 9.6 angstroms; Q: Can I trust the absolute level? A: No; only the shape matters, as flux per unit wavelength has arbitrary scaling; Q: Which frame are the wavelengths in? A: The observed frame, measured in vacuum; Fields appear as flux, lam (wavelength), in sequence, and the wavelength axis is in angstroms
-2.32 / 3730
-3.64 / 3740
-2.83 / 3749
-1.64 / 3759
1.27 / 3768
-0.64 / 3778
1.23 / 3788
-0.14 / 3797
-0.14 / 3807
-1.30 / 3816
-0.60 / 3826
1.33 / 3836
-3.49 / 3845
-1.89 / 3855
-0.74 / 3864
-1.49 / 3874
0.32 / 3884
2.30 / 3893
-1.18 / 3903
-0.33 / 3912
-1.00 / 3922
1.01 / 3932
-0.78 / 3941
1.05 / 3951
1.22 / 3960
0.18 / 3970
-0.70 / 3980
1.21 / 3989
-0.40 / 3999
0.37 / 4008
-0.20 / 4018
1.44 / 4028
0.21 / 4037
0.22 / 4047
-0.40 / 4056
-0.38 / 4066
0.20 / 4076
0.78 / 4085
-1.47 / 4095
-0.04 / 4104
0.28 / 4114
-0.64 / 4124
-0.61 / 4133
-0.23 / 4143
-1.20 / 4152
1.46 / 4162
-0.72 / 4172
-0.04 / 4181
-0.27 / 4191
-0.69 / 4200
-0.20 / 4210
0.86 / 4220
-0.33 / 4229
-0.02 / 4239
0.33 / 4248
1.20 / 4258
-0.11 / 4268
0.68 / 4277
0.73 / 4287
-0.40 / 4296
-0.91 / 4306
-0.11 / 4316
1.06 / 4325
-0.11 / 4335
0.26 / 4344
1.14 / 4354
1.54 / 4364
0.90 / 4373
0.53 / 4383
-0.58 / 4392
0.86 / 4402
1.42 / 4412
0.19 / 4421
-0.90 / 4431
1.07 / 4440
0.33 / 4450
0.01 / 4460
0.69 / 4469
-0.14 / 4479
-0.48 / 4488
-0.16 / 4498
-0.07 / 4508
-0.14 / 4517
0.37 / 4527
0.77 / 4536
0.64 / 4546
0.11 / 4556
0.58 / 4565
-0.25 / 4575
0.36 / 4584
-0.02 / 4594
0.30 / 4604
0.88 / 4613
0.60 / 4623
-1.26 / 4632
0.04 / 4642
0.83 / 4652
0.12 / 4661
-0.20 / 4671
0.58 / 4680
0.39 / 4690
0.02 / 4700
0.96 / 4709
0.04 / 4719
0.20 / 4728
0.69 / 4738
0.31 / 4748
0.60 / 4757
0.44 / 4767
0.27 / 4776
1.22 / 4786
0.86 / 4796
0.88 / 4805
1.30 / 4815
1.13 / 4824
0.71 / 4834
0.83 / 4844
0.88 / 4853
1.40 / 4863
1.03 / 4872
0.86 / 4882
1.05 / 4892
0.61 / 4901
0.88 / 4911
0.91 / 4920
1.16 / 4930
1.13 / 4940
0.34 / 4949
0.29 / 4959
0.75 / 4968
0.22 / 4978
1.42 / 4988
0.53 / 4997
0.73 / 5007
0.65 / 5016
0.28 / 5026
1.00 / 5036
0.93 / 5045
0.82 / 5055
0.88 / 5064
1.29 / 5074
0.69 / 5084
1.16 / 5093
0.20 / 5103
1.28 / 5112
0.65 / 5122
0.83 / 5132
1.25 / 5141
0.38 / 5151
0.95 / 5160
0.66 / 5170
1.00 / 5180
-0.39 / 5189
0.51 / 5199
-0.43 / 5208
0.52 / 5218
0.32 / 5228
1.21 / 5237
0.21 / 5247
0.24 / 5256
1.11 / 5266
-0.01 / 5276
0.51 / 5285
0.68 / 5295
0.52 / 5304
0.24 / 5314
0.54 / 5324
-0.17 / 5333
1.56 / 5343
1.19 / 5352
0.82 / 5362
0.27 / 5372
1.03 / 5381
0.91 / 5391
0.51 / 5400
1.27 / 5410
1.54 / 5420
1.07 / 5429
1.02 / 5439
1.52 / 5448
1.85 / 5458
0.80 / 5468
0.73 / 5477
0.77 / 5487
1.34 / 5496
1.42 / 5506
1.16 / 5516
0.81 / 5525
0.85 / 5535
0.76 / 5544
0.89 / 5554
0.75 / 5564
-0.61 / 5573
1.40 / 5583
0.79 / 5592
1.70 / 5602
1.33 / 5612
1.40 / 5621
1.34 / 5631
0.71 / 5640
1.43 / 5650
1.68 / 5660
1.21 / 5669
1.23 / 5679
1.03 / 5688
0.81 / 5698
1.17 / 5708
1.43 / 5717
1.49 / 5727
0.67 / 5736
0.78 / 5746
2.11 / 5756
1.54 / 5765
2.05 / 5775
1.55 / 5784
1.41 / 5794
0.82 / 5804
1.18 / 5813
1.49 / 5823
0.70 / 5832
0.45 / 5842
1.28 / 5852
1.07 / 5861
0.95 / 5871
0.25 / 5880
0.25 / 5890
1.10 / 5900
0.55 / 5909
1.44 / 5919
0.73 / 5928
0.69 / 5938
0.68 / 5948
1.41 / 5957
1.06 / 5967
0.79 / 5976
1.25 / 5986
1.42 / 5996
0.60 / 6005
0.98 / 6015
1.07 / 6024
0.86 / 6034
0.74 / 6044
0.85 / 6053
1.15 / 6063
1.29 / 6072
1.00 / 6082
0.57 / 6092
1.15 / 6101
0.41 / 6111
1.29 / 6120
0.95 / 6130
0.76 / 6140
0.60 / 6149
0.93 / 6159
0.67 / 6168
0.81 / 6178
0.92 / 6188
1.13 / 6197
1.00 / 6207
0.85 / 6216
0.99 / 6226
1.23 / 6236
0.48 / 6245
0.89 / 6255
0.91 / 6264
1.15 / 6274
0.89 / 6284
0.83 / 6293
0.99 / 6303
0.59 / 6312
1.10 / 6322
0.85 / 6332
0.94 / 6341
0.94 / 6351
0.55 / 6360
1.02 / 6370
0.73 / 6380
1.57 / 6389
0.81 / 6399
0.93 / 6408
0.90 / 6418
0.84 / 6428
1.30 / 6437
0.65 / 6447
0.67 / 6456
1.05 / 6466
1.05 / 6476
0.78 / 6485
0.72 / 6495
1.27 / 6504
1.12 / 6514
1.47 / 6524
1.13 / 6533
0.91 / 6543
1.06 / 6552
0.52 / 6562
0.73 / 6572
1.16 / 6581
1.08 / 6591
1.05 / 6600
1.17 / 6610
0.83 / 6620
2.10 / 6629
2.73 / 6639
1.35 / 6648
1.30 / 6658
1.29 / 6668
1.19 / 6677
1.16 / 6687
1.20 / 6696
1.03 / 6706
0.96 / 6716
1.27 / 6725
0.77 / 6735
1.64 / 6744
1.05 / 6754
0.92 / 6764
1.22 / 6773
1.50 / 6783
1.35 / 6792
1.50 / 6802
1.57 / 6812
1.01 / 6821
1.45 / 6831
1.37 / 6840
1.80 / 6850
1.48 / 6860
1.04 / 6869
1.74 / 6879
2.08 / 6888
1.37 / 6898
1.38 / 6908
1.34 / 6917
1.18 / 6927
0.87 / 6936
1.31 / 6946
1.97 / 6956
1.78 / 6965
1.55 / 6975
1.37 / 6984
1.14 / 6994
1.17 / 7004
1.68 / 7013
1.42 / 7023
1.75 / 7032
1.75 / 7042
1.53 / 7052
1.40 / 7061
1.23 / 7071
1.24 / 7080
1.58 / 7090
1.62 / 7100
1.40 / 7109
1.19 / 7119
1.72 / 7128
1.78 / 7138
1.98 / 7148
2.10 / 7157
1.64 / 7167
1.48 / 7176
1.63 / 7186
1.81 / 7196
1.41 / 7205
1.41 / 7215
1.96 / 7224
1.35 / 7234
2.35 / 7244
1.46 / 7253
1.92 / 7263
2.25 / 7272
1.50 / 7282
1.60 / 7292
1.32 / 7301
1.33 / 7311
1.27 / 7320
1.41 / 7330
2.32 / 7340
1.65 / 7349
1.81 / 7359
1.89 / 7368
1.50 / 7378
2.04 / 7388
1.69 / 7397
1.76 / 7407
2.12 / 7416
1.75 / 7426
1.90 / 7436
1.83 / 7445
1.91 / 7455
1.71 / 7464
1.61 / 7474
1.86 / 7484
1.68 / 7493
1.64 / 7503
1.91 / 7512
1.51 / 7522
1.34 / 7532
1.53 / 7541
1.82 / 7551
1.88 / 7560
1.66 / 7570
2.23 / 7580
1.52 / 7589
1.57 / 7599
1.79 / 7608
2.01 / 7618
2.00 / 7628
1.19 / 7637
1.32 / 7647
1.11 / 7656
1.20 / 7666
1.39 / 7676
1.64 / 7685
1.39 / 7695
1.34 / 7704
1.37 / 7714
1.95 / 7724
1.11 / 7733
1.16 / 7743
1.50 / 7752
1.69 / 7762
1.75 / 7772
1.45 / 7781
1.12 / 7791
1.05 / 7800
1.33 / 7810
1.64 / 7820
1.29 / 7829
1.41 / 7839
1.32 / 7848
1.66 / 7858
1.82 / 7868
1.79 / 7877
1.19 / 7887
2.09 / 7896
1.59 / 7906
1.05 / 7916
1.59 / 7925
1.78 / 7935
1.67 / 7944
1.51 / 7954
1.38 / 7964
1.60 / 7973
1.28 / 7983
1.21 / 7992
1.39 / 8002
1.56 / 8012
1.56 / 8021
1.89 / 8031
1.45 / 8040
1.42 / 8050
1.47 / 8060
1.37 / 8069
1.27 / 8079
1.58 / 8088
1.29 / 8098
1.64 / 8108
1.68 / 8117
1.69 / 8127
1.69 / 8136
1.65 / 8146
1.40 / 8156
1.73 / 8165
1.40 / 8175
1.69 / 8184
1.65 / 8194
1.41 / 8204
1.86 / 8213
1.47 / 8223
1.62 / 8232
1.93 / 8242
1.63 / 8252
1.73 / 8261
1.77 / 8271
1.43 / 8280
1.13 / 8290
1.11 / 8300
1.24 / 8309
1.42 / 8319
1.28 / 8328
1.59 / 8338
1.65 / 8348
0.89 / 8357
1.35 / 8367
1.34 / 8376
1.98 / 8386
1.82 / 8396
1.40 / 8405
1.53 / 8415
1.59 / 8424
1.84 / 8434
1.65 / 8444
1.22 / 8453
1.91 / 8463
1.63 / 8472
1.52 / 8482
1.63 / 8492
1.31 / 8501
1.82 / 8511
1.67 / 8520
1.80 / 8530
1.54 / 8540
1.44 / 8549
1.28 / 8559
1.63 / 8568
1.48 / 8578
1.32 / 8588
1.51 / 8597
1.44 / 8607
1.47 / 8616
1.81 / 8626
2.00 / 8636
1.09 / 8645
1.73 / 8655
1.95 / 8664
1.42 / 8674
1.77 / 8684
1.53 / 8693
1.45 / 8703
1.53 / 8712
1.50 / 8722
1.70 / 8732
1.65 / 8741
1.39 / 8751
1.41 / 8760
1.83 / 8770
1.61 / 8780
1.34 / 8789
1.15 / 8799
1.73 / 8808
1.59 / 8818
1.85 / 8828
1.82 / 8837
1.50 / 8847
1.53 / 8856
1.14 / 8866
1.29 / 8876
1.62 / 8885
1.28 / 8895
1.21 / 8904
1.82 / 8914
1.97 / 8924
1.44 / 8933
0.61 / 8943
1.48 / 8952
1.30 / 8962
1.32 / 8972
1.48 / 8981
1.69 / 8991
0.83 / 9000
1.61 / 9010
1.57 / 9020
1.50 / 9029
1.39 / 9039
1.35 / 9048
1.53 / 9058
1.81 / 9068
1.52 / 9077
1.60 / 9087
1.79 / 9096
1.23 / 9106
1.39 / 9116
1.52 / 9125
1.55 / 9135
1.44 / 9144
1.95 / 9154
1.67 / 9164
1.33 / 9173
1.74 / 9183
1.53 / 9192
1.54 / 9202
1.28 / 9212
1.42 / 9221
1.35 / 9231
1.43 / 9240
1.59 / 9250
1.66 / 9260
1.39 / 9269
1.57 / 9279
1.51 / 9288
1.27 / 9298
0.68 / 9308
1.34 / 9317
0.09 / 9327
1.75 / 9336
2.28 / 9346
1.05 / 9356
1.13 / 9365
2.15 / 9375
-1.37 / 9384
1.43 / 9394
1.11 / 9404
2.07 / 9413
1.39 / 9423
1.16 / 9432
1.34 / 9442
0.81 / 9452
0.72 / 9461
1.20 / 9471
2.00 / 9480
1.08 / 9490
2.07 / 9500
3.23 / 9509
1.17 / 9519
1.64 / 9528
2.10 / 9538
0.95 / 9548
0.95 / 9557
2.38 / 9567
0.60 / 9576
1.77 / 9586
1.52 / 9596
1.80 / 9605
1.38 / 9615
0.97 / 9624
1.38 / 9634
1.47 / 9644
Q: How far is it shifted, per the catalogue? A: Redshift 0.780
